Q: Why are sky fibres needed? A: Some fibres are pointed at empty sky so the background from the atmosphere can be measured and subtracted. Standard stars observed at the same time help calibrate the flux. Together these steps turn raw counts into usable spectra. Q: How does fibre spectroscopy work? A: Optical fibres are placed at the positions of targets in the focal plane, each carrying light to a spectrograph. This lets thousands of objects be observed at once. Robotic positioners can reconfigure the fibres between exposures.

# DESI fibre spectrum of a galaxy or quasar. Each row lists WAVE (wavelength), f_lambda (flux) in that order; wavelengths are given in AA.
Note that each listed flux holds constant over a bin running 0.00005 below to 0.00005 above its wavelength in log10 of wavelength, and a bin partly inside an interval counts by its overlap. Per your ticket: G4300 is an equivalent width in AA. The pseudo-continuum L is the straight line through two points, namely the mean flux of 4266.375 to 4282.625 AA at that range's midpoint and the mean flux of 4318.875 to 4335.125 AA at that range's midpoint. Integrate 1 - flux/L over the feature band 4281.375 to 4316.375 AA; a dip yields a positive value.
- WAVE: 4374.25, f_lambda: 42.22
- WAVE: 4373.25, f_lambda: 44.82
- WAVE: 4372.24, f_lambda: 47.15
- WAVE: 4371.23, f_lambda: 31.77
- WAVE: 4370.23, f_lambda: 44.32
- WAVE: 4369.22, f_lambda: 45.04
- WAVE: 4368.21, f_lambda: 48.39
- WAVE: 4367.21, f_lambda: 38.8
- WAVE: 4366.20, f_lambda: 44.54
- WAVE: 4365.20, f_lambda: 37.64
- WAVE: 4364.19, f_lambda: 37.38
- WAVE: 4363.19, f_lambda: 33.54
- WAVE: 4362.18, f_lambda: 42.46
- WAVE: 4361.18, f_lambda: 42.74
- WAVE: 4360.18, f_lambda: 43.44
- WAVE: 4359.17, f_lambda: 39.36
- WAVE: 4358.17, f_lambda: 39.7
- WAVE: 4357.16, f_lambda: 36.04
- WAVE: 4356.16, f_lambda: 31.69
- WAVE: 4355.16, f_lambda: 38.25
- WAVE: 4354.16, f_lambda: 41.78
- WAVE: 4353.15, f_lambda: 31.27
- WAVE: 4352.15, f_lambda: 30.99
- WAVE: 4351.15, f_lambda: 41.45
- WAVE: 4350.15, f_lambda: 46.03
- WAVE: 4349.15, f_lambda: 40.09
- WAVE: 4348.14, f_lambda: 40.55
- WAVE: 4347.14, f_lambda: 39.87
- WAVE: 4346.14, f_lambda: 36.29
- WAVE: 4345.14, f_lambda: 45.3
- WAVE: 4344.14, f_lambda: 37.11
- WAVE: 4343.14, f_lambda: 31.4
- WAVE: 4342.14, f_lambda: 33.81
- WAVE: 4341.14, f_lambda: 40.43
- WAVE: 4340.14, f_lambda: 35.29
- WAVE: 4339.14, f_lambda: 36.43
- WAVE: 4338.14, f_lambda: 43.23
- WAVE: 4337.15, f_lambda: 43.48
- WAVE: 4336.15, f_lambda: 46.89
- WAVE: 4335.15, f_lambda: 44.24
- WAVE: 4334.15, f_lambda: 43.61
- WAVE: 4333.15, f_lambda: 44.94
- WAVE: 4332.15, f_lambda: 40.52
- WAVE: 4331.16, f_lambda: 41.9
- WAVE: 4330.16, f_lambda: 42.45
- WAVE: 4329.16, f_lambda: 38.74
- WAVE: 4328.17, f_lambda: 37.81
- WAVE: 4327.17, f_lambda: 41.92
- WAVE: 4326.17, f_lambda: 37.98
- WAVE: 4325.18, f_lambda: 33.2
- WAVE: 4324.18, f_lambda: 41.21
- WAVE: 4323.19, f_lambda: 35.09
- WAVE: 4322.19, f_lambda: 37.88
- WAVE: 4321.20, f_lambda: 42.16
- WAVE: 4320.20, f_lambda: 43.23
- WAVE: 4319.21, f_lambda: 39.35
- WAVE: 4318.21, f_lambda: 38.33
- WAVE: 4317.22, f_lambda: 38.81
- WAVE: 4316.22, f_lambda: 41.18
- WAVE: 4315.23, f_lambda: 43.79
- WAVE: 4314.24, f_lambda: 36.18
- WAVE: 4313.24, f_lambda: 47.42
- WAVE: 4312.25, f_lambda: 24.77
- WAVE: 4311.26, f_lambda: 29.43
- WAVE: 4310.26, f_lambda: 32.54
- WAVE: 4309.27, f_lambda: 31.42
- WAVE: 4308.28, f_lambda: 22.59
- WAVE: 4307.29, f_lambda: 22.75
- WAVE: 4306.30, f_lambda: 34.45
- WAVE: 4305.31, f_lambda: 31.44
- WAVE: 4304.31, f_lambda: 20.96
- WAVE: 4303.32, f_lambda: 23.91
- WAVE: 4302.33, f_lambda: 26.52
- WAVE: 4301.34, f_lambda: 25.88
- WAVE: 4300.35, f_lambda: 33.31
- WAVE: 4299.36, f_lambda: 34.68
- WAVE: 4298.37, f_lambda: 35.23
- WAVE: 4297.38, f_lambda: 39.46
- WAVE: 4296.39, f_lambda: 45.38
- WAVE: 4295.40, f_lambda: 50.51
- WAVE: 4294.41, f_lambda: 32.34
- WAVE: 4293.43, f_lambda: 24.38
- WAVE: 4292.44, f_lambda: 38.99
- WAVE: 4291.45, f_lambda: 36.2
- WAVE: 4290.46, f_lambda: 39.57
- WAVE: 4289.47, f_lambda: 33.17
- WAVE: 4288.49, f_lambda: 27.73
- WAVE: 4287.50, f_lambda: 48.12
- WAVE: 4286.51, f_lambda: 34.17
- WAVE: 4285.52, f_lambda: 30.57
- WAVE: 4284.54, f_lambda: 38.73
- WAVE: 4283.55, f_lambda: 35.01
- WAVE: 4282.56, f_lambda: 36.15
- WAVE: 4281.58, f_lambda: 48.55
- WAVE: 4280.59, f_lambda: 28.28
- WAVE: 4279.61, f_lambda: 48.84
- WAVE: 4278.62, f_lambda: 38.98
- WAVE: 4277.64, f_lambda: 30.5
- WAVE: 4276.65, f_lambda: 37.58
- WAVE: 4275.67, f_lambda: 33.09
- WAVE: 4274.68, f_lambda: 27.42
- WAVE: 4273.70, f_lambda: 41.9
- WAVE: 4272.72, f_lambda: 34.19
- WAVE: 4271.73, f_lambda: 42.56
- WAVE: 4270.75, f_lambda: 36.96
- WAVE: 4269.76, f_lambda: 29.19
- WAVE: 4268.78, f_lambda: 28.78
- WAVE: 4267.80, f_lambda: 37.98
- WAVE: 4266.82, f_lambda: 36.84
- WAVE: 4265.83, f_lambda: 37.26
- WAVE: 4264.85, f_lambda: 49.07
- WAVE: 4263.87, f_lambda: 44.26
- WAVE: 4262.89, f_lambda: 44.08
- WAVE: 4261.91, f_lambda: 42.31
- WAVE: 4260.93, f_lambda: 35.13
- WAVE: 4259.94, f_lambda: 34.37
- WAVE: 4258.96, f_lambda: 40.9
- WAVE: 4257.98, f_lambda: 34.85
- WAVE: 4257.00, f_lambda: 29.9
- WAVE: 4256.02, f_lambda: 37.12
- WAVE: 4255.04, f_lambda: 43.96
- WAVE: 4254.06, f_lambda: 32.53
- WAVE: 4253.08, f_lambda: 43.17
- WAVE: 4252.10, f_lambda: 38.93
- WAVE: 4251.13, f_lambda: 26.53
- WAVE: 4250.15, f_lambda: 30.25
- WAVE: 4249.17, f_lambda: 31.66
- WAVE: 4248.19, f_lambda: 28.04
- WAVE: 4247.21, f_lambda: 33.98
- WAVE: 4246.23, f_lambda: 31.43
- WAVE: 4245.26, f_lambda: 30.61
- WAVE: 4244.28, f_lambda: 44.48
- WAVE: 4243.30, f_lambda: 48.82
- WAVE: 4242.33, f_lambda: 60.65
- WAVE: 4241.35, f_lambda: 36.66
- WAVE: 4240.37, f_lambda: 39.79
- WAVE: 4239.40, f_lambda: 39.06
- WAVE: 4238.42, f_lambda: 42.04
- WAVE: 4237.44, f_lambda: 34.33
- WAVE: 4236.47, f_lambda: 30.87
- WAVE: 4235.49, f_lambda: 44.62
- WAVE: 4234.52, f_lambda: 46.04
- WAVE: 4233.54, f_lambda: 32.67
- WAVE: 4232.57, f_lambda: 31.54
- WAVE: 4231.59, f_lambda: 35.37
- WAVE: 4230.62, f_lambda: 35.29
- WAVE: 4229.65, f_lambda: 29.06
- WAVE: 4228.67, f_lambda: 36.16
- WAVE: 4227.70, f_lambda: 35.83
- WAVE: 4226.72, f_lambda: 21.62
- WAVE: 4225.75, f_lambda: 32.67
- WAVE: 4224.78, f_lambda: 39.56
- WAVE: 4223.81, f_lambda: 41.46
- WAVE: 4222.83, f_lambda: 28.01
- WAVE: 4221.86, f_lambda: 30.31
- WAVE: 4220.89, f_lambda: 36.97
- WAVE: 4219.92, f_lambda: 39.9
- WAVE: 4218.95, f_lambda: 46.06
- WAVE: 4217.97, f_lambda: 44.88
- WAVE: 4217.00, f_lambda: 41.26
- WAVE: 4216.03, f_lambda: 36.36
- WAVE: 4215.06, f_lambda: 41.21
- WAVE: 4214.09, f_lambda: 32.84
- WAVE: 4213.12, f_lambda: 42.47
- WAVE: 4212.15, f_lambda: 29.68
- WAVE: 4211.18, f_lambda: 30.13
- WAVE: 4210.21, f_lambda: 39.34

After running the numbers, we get 3.6 AA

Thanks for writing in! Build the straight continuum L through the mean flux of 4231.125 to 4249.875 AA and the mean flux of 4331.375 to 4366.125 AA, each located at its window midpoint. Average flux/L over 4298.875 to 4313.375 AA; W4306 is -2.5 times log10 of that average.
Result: 0.32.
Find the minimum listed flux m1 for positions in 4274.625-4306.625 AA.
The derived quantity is 20.96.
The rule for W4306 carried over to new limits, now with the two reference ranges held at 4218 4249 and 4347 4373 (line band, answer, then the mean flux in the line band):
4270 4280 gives 0.03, 36.9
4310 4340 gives -0.02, 39.6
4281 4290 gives 0.04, 36.8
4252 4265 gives -0.04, 39.1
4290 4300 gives 0.02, 37.6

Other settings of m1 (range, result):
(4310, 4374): 24.77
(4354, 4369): 31.69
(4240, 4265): 26.53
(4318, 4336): 33.2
